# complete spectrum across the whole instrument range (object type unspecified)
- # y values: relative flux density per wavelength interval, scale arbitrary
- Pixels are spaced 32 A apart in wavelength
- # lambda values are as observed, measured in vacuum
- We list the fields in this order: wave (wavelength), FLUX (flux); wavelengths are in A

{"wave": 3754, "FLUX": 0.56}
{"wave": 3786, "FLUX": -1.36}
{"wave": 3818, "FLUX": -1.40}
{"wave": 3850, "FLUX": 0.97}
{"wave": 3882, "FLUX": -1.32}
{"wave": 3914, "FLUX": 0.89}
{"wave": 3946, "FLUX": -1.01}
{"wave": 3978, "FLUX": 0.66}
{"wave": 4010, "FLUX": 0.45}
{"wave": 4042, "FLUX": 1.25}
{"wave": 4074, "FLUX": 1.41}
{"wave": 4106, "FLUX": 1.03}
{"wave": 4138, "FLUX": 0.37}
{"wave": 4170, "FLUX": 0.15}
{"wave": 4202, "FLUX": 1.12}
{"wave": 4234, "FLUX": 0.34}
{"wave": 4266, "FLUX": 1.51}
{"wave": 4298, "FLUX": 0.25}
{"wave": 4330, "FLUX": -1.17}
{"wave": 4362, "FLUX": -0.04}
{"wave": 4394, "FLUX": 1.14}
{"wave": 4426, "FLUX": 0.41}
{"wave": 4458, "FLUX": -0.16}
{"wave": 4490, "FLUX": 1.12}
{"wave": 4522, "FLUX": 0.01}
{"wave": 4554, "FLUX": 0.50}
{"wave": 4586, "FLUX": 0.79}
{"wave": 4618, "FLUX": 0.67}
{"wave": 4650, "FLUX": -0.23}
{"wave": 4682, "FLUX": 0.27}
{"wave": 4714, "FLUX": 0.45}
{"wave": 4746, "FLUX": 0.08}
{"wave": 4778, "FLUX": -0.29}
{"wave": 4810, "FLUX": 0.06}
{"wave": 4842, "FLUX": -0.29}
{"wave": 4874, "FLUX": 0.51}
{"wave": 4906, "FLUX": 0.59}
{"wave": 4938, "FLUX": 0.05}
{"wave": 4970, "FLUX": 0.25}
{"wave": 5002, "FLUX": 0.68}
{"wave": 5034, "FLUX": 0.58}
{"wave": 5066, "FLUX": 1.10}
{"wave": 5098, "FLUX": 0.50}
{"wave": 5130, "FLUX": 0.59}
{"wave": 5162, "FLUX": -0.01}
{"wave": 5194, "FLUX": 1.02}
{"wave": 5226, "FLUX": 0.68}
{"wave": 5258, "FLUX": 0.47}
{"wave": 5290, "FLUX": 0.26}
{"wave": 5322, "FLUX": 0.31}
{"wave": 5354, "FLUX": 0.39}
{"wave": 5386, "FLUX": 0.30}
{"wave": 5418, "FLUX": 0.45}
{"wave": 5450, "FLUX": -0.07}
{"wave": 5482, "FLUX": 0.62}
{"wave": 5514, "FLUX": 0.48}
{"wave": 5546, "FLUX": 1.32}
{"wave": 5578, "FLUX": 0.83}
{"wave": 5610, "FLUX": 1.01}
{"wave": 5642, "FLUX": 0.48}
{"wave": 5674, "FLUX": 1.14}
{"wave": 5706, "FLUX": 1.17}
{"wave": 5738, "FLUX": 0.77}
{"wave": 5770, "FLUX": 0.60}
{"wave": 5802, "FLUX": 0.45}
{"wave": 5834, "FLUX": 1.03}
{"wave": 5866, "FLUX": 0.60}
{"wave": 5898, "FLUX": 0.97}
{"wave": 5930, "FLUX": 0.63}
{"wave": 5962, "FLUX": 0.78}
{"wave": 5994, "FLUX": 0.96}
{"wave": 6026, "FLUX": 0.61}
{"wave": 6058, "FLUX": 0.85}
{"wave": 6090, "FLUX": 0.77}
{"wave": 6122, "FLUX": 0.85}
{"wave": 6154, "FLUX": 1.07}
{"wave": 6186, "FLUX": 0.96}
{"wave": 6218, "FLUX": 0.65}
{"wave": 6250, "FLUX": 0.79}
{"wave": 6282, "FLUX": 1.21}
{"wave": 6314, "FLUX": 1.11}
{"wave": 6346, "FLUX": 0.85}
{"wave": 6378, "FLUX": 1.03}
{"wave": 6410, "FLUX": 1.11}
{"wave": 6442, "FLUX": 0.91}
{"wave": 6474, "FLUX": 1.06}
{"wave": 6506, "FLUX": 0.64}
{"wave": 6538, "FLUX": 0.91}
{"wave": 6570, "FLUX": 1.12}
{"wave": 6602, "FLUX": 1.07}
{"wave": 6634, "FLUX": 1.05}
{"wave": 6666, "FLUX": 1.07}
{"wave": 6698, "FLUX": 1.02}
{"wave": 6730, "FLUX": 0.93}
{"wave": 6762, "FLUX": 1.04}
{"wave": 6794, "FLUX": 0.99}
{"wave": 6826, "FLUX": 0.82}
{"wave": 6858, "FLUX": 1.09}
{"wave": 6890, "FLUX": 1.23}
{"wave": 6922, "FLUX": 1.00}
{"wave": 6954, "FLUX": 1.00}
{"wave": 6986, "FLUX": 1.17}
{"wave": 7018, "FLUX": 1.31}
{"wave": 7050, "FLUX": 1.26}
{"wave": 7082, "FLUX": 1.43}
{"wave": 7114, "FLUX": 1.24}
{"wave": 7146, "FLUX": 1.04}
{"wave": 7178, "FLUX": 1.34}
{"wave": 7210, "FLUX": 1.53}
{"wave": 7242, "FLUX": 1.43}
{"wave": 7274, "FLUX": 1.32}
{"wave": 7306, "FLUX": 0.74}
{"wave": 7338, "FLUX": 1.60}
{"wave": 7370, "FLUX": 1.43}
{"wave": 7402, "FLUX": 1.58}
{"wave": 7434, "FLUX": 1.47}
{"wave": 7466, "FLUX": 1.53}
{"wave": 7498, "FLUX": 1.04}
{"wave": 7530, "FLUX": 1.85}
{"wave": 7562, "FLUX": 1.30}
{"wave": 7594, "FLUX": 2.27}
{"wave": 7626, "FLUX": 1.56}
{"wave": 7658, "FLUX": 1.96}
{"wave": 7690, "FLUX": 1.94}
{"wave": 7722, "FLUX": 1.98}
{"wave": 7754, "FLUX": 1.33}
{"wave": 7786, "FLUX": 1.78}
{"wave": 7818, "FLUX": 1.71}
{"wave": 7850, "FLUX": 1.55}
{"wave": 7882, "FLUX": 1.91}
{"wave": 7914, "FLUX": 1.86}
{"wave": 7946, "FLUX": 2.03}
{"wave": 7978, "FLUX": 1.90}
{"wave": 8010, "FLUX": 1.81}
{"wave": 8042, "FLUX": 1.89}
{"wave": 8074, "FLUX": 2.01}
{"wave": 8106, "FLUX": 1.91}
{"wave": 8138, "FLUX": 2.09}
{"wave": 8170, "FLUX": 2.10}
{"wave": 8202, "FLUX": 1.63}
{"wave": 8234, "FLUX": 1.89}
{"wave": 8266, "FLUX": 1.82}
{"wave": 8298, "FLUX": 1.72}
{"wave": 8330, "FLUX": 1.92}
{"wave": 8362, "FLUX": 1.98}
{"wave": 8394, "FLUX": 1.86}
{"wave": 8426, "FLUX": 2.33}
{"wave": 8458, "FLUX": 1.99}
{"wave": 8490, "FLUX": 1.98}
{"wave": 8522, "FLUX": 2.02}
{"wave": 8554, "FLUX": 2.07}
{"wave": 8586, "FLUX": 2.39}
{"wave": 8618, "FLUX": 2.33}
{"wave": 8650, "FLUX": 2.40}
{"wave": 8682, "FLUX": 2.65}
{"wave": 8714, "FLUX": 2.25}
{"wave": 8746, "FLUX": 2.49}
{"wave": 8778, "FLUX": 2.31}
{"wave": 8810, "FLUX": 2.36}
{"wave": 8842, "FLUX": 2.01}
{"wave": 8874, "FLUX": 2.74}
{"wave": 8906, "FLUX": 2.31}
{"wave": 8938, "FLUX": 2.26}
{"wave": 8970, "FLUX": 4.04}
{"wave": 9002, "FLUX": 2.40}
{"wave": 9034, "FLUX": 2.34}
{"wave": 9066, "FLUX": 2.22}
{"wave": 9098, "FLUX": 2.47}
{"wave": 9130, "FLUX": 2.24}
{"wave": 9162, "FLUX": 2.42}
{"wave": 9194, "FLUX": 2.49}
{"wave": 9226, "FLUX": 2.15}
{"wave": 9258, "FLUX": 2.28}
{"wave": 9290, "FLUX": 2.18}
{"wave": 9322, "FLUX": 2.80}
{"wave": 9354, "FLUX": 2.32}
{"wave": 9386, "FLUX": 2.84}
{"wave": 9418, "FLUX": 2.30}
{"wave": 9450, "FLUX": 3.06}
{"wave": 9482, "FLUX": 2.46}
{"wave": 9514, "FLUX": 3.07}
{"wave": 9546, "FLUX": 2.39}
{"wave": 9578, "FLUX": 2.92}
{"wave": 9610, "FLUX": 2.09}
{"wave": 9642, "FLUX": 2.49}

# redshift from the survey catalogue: 0.91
